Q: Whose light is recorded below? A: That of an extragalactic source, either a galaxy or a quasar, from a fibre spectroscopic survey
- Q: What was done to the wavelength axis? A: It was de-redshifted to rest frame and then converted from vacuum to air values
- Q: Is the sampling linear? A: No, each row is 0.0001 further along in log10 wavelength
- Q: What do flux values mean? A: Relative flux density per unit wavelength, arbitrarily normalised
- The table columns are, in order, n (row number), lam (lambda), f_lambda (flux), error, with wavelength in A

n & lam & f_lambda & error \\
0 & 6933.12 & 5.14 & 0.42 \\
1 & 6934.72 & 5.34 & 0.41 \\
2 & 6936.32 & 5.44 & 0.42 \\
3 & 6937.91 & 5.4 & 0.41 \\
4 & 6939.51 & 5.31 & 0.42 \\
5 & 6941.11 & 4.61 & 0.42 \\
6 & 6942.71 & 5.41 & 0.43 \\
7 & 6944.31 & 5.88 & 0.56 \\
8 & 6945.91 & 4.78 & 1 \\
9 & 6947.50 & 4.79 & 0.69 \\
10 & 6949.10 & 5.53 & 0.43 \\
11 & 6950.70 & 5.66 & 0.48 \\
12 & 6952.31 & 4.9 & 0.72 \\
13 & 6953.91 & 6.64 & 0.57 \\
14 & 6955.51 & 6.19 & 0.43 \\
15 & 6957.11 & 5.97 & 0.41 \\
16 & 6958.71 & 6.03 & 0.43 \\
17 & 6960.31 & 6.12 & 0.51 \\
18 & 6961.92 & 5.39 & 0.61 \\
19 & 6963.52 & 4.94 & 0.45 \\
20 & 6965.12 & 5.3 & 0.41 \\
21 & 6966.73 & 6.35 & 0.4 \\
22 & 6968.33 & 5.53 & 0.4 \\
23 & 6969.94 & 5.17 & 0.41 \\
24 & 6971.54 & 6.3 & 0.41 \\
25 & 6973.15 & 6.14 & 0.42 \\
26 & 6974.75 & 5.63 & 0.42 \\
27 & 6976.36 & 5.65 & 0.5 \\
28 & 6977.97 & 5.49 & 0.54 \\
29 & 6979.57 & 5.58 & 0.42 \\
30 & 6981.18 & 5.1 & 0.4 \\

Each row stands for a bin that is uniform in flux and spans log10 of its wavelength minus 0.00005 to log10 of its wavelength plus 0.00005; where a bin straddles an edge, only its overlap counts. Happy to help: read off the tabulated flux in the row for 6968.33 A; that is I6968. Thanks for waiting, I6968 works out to 5.53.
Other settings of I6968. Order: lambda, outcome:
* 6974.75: 5.63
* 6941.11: 4.61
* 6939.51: 5.31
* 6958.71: 6.03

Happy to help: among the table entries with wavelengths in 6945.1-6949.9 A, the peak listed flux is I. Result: 5.53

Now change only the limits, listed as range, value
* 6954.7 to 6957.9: 6.19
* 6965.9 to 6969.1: 6.35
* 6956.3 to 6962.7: 6.12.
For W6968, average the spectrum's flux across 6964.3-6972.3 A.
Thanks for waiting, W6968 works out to 5.73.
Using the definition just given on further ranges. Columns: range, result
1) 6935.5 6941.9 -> 5.19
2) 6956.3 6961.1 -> 6.05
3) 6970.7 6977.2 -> 5.92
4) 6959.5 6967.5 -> 5.61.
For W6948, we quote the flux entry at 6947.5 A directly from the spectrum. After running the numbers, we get 4.79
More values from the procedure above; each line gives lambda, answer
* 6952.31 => 4.9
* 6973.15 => 6.14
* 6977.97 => 5.49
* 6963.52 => 4.94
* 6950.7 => 5.66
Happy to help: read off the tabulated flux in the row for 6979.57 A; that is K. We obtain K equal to 5.58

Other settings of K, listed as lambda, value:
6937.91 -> 5.4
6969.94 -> 5.17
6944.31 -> 5.88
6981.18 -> 5.1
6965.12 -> 5.3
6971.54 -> 6.3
